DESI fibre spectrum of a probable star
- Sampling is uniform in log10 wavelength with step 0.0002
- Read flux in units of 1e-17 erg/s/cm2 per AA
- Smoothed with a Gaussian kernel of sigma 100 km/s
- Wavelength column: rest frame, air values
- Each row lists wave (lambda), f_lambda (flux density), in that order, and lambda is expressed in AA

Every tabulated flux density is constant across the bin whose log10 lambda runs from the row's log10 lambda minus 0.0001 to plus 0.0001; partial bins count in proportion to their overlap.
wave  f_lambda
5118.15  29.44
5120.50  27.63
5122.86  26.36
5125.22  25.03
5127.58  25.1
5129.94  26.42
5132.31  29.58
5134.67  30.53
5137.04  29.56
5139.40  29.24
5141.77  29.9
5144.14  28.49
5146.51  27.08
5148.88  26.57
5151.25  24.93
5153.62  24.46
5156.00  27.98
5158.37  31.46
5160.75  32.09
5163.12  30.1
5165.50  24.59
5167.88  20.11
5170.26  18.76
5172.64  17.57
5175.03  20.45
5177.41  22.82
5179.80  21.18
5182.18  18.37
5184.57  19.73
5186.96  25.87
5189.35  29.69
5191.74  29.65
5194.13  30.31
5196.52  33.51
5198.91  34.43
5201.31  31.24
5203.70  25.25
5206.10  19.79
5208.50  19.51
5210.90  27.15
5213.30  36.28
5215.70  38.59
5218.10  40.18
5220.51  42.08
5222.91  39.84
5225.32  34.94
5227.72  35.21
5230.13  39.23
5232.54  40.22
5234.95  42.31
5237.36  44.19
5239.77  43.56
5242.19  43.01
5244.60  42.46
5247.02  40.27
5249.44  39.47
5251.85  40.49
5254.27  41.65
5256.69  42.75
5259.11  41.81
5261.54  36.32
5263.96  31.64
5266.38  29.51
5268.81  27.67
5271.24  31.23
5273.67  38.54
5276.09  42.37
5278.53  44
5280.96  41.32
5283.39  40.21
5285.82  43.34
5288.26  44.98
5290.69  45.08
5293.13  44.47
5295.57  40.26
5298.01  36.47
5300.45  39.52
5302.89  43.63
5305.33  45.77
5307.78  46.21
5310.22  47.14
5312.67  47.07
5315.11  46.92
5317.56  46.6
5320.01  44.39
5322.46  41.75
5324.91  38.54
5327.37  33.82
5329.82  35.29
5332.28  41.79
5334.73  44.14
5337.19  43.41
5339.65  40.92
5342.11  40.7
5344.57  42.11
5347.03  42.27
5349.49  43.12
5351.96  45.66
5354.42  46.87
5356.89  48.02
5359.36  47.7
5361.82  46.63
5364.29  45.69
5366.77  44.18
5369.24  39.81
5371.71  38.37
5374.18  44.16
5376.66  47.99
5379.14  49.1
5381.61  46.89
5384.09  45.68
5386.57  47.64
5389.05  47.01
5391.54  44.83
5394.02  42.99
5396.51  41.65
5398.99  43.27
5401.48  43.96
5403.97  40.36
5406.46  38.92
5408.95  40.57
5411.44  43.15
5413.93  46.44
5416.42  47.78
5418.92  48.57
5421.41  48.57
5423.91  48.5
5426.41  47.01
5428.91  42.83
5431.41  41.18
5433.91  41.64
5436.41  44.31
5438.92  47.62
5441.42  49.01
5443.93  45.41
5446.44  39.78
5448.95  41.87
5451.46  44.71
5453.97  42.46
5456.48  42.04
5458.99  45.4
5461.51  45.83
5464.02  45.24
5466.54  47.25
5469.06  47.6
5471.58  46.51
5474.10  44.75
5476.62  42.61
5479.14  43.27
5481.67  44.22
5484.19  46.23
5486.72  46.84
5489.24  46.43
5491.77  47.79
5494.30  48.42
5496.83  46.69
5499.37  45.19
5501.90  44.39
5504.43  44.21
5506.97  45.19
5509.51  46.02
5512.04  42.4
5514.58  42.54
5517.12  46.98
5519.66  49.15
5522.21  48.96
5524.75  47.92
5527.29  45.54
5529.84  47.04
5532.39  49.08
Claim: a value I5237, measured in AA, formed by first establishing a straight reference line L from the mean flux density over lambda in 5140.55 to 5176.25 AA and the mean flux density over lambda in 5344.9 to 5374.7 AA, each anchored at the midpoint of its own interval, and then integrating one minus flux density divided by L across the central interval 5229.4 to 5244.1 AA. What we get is -4.1 AA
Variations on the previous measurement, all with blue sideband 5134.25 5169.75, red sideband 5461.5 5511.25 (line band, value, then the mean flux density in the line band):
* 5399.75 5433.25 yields -2.0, 44.4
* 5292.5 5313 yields -4.3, 43.2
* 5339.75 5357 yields -2.4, 43.6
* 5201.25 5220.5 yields 0.2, 30.4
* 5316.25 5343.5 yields -2.8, 41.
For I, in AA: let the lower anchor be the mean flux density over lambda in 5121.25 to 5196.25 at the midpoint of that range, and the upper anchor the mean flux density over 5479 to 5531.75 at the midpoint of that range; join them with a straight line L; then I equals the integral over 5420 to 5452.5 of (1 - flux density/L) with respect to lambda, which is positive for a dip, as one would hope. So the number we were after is -2.1 AA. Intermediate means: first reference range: 26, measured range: 44.8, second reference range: 46.1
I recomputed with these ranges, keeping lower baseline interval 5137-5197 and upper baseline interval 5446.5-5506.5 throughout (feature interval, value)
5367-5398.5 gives -4.3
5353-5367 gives -3.3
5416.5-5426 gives -1.5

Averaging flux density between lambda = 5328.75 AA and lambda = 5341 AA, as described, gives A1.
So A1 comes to 41.2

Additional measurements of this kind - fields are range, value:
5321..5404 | 43.5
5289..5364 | 43.3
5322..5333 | 37.8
